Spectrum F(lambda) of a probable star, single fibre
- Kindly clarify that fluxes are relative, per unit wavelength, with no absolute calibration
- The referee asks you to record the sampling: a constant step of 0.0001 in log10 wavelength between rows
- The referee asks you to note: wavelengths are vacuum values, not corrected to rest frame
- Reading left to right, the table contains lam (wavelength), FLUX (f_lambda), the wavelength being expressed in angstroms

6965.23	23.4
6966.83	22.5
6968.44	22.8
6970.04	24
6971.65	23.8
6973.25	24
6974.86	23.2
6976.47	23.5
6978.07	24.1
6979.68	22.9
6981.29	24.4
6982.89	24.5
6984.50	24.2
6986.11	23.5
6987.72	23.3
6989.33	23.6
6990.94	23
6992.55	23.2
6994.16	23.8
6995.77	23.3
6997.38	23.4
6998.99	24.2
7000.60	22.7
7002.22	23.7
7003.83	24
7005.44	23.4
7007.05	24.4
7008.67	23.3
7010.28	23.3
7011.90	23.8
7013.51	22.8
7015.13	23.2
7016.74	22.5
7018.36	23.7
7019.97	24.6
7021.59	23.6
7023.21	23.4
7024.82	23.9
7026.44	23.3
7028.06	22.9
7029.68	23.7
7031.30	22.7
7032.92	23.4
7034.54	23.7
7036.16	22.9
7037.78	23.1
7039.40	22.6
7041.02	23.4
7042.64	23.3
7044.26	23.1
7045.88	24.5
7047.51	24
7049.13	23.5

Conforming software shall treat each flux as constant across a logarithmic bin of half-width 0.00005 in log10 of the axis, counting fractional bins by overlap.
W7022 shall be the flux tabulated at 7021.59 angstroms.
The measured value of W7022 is 23.6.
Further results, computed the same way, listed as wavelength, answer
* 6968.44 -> 22.8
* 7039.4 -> 22.6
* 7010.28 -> 23.3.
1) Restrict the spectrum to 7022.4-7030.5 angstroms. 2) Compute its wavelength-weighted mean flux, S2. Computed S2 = 23.4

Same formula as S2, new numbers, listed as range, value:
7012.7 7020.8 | 23.4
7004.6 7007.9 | 23.9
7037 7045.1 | 23.1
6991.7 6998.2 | 23.4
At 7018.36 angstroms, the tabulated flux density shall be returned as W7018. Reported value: 23.7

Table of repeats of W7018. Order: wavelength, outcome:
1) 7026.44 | 23.3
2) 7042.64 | 23.3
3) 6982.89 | 24.5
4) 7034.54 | 23.7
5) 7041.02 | 23.4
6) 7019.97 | 24.6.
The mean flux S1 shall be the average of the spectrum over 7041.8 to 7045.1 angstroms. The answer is 23.3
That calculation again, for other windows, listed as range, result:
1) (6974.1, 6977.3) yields 23.4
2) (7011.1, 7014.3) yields 23.3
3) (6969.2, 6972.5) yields 23.9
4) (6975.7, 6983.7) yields 23.9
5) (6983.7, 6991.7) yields 23.5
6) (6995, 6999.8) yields 23.7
